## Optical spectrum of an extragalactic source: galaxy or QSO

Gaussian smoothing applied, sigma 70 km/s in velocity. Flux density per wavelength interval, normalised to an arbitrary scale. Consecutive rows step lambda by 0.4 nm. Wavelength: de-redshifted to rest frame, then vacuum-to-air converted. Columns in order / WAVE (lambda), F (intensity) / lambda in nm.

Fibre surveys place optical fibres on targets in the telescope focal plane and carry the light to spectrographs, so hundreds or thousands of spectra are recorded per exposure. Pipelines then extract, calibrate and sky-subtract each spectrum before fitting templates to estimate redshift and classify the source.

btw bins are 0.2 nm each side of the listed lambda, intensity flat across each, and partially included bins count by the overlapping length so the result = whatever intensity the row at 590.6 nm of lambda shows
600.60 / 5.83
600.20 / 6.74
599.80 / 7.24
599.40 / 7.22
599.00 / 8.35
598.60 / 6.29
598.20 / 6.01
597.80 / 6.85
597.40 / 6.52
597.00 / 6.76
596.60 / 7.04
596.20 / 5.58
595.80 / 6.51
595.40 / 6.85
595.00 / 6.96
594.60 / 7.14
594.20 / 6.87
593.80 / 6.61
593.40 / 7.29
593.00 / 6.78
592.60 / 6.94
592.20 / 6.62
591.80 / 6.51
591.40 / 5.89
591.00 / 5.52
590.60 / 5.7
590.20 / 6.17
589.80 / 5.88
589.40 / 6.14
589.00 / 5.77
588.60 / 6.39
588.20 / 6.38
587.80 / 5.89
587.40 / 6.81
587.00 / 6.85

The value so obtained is 5.7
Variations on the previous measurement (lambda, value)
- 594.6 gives 7.14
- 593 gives 6.78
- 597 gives 6.76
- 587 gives 6.85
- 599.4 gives 7.22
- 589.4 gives 6.14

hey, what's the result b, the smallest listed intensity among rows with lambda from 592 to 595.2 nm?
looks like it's 6.61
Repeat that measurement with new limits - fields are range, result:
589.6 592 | 5.52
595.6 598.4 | 5.58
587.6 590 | 5.77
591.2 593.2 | 5.89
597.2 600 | 6.01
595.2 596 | 6.51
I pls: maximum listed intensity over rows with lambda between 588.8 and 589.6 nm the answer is 6.14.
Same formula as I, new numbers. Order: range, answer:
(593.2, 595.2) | 7.29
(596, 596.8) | 7.04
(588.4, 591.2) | 6.39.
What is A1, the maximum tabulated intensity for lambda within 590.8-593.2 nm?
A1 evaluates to 6.94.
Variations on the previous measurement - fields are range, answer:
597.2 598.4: 6.85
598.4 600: 8.35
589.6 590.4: 6.17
